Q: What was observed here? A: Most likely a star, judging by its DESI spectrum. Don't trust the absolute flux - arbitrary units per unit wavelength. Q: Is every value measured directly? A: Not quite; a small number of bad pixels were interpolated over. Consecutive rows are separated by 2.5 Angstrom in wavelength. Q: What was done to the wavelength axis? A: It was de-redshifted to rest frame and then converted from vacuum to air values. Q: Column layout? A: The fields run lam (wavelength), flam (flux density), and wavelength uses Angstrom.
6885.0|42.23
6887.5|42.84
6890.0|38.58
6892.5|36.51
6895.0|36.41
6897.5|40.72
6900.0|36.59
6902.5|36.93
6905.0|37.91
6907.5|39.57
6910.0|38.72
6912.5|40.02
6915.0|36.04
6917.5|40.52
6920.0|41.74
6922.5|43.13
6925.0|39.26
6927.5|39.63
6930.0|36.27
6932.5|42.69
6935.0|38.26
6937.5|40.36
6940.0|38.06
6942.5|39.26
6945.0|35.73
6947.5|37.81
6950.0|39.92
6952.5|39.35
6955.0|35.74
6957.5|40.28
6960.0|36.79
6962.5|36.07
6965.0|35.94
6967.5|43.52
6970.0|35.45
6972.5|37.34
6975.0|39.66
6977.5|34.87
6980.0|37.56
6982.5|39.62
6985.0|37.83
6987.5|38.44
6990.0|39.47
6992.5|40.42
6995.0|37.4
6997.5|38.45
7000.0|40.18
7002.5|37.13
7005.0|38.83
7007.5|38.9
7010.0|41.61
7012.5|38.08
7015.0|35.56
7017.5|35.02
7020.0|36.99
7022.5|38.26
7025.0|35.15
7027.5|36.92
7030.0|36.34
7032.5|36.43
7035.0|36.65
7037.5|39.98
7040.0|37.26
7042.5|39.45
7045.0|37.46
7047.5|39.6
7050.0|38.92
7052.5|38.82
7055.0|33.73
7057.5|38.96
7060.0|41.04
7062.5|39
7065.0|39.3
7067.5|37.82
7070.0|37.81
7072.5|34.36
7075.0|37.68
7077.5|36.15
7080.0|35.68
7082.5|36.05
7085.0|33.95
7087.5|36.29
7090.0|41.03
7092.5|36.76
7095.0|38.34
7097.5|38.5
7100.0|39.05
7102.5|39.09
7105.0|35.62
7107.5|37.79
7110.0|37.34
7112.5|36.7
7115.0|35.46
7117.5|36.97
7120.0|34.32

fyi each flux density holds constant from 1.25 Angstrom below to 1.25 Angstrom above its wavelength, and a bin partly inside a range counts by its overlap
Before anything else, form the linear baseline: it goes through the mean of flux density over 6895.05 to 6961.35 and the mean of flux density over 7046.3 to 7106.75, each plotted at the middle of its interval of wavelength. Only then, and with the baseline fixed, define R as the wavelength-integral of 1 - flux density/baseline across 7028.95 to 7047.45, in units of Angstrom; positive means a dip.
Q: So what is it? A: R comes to 0.1 Angstrom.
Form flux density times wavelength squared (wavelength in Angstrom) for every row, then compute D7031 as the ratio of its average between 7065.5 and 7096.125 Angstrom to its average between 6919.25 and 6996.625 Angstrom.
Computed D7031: 0.99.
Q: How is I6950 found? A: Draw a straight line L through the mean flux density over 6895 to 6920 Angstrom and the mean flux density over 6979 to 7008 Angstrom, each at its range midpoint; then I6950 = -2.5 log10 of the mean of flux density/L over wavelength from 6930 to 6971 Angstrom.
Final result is 0.01 mag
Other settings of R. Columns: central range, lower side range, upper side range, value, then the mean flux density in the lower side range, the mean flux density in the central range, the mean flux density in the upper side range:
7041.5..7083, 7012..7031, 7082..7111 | -0.82 Angstrom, 36.5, 37.8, 37.5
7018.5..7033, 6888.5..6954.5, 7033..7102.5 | 0.54 Angstrom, 38.8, 36.7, 37.8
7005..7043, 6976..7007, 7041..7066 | 0.97 Angstrom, 38.4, 37.5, 38.6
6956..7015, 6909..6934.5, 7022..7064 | 0.63 Angstrom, 39.8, 38.4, 37.9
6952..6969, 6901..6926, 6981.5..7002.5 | 0.39 Angstrom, 39.4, 38.2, 38.9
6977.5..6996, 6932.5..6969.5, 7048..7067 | 0.02 Angstrom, 38.5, 38.4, 38.6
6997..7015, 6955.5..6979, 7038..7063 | -0.36 Angstrom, 37.7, 38.8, 38.5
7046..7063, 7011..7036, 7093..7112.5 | -0.67 Angstrom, 36.6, 38.5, 37.8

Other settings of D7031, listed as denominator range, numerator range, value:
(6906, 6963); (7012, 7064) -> 0.99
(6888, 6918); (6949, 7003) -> 1.02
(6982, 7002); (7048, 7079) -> 0.99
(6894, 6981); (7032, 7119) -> 1.01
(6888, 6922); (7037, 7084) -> 1.02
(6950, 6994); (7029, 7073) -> 1.02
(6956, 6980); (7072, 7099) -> 1.01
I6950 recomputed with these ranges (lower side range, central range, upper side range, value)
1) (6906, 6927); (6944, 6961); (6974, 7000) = 0.03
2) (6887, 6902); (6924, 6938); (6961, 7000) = -0.03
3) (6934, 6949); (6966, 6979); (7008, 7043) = 0.00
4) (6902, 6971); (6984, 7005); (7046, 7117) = -0.01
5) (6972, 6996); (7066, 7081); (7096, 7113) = 0.04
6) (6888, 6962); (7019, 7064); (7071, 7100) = -0.01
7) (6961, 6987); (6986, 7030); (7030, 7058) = -0.01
